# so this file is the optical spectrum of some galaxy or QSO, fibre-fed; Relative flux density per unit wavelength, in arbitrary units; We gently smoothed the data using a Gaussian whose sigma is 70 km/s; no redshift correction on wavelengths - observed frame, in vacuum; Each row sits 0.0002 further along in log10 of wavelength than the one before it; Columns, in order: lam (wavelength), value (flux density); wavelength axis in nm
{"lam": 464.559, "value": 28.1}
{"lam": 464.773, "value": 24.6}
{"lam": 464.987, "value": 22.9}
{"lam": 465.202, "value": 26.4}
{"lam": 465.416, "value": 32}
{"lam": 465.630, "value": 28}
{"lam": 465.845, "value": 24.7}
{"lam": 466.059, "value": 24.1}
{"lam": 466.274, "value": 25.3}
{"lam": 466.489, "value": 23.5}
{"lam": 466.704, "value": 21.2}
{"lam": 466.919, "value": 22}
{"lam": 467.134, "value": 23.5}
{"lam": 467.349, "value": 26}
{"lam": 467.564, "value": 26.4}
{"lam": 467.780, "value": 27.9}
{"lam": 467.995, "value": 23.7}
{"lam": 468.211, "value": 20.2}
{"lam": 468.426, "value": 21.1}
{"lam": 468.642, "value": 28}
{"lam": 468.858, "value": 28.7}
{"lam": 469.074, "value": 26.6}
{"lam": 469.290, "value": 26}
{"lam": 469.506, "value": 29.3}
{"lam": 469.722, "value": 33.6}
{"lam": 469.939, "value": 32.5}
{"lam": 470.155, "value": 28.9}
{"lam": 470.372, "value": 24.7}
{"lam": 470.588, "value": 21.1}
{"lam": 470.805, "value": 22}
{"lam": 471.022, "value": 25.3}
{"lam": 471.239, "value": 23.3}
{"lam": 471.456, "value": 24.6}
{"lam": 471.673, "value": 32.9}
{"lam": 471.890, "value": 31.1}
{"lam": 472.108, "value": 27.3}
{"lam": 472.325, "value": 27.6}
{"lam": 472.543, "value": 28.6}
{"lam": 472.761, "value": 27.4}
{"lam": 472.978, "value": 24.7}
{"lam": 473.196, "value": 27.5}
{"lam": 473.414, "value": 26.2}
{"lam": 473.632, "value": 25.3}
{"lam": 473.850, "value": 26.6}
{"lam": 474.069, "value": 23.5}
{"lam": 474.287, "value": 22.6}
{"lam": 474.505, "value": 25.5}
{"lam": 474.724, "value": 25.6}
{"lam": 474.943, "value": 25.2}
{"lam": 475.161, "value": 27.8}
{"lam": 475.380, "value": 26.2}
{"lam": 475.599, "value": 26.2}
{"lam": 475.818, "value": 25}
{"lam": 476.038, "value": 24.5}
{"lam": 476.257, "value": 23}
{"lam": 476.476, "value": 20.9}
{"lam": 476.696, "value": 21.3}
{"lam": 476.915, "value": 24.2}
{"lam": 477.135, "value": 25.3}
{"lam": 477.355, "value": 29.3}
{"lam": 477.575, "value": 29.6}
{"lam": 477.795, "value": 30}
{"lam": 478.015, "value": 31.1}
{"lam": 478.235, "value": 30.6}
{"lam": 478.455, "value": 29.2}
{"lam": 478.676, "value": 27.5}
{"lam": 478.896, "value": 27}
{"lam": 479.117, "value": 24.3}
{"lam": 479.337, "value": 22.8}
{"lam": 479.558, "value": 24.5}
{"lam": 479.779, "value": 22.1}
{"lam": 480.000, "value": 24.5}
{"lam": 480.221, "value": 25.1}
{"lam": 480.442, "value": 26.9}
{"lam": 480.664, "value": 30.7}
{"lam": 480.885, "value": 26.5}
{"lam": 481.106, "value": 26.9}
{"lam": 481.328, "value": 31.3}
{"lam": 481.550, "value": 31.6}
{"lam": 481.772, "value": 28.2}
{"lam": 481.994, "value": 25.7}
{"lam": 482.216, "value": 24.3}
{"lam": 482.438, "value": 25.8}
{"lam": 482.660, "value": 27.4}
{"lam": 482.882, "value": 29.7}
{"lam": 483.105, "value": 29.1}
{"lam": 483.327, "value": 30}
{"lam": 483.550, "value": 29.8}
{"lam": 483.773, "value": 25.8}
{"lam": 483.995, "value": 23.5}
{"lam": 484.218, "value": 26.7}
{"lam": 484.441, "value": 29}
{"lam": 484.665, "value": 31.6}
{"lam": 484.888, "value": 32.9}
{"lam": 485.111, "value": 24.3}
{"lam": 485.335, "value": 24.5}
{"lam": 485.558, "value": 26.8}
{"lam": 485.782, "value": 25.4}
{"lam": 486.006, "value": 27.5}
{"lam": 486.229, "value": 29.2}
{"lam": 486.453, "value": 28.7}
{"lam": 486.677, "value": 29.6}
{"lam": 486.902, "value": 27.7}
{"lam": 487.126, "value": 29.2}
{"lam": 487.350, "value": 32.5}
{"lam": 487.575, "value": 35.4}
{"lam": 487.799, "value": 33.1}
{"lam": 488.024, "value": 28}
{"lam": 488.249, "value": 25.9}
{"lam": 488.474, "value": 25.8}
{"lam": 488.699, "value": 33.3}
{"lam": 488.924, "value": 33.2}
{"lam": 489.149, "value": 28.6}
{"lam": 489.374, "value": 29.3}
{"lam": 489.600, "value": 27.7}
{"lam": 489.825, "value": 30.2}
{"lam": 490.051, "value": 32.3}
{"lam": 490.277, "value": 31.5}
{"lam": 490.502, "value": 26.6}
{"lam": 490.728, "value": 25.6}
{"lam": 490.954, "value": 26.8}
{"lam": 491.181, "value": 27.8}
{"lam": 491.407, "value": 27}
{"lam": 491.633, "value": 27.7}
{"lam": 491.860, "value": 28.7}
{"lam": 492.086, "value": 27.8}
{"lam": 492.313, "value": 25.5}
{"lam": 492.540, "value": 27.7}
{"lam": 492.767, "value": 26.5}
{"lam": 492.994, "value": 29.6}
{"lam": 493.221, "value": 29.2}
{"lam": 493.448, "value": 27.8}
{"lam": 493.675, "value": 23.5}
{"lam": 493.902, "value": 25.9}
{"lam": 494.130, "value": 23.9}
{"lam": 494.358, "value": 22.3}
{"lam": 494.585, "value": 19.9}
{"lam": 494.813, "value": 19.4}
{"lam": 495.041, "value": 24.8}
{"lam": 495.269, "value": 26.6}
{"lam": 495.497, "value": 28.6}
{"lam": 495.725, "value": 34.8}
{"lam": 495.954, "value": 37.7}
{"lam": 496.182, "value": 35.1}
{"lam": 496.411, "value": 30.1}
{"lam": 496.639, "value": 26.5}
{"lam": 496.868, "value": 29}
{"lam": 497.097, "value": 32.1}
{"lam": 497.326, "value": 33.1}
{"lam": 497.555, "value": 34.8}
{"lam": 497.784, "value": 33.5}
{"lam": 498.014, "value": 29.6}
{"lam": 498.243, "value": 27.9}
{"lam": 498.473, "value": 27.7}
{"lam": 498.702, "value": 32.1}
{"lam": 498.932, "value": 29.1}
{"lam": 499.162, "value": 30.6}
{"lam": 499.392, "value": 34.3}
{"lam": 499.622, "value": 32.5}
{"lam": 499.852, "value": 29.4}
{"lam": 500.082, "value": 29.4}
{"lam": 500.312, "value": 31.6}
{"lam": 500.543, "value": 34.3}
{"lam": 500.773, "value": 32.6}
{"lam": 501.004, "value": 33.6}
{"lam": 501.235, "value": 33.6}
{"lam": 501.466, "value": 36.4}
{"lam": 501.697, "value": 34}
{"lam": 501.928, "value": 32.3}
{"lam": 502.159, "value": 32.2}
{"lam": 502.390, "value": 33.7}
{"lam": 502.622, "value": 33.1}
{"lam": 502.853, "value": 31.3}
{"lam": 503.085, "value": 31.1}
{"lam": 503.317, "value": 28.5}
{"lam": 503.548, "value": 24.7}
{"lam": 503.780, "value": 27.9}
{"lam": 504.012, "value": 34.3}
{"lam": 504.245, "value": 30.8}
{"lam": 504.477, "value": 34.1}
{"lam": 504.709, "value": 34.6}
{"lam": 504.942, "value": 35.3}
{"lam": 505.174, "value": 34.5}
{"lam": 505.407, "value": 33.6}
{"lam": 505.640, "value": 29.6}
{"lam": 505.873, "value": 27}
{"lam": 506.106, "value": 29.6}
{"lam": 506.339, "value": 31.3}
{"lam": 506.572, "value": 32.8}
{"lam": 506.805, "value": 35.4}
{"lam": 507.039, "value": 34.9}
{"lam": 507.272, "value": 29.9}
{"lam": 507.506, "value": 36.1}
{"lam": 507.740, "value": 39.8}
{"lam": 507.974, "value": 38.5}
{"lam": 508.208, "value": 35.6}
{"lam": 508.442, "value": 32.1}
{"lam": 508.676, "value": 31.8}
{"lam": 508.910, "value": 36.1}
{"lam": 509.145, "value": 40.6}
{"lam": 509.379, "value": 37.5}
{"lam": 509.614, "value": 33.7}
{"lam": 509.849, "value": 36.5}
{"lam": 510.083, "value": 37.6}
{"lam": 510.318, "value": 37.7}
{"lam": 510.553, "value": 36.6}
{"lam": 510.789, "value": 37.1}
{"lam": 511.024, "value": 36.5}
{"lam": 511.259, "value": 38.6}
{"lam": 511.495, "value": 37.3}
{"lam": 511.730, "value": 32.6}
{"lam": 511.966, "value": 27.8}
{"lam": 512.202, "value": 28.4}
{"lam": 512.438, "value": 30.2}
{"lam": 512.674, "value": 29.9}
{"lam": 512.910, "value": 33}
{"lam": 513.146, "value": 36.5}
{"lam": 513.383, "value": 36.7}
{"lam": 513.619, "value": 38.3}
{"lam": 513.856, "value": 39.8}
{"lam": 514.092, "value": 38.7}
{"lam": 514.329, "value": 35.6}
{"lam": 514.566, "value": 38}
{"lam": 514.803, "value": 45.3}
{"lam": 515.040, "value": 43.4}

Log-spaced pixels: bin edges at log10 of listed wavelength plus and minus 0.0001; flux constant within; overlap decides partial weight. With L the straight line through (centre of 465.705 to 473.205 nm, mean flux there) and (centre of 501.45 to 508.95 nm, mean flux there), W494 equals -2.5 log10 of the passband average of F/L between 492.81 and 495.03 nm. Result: 0.234 mag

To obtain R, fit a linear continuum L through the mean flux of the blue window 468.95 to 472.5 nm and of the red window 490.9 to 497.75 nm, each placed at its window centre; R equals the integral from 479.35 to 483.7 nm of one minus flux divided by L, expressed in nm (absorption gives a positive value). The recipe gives 0.07 nm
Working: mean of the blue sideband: 27.3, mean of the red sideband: 28.1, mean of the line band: 27.3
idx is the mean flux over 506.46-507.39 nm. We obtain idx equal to 33.3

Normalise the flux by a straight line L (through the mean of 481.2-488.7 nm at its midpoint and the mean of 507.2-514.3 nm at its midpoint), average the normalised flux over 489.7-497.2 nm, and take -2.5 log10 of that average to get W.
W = 0.11 mag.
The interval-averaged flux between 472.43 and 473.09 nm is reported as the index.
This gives 26.9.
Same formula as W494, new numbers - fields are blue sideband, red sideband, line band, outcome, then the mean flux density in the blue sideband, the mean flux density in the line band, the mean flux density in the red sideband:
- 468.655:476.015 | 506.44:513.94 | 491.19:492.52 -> 0.135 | 26.6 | 27.4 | 35.2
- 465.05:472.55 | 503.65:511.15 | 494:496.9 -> 0.157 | 26.2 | 27.5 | 34.4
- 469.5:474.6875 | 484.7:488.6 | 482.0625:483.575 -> 0.012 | 26.7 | 27.9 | 28.7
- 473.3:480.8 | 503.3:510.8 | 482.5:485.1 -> -0.030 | 25.9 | 28.5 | 33.9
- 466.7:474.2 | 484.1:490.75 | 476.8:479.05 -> -0.031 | 26.2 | 28.3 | 29.1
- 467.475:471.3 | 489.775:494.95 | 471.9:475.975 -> 0.002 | 26.1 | 26.1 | 26.6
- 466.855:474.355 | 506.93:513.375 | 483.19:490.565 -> 0.031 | 26.2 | 29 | 34.9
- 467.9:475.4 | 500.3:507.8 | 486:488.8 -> -0.015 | 26.3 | 29.8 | 32.5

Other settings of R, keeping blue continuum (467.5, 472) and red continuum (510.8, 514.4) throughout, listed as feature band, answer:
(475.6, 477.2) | 0.24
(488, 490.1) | 0.06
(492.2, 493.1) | 0.11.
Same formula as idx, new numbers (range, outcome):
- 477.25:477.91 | 29.6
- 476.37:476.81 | 21.1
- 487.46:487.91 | 34.3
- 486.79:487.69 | 31.2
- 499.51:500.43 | 30.7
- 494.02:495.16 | 22.1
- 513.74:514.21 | 39.3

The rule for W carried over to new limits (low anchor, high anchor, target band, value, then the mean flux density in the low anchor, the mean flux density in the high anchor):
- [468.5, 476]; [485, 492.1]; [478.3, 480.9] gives 0.06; 26.6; 28.7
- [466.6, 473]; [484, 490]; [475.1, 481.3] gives 0.05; 26.2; 29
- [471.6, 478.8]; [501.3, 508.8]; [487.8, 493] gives 0.05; 26.6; 32.7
